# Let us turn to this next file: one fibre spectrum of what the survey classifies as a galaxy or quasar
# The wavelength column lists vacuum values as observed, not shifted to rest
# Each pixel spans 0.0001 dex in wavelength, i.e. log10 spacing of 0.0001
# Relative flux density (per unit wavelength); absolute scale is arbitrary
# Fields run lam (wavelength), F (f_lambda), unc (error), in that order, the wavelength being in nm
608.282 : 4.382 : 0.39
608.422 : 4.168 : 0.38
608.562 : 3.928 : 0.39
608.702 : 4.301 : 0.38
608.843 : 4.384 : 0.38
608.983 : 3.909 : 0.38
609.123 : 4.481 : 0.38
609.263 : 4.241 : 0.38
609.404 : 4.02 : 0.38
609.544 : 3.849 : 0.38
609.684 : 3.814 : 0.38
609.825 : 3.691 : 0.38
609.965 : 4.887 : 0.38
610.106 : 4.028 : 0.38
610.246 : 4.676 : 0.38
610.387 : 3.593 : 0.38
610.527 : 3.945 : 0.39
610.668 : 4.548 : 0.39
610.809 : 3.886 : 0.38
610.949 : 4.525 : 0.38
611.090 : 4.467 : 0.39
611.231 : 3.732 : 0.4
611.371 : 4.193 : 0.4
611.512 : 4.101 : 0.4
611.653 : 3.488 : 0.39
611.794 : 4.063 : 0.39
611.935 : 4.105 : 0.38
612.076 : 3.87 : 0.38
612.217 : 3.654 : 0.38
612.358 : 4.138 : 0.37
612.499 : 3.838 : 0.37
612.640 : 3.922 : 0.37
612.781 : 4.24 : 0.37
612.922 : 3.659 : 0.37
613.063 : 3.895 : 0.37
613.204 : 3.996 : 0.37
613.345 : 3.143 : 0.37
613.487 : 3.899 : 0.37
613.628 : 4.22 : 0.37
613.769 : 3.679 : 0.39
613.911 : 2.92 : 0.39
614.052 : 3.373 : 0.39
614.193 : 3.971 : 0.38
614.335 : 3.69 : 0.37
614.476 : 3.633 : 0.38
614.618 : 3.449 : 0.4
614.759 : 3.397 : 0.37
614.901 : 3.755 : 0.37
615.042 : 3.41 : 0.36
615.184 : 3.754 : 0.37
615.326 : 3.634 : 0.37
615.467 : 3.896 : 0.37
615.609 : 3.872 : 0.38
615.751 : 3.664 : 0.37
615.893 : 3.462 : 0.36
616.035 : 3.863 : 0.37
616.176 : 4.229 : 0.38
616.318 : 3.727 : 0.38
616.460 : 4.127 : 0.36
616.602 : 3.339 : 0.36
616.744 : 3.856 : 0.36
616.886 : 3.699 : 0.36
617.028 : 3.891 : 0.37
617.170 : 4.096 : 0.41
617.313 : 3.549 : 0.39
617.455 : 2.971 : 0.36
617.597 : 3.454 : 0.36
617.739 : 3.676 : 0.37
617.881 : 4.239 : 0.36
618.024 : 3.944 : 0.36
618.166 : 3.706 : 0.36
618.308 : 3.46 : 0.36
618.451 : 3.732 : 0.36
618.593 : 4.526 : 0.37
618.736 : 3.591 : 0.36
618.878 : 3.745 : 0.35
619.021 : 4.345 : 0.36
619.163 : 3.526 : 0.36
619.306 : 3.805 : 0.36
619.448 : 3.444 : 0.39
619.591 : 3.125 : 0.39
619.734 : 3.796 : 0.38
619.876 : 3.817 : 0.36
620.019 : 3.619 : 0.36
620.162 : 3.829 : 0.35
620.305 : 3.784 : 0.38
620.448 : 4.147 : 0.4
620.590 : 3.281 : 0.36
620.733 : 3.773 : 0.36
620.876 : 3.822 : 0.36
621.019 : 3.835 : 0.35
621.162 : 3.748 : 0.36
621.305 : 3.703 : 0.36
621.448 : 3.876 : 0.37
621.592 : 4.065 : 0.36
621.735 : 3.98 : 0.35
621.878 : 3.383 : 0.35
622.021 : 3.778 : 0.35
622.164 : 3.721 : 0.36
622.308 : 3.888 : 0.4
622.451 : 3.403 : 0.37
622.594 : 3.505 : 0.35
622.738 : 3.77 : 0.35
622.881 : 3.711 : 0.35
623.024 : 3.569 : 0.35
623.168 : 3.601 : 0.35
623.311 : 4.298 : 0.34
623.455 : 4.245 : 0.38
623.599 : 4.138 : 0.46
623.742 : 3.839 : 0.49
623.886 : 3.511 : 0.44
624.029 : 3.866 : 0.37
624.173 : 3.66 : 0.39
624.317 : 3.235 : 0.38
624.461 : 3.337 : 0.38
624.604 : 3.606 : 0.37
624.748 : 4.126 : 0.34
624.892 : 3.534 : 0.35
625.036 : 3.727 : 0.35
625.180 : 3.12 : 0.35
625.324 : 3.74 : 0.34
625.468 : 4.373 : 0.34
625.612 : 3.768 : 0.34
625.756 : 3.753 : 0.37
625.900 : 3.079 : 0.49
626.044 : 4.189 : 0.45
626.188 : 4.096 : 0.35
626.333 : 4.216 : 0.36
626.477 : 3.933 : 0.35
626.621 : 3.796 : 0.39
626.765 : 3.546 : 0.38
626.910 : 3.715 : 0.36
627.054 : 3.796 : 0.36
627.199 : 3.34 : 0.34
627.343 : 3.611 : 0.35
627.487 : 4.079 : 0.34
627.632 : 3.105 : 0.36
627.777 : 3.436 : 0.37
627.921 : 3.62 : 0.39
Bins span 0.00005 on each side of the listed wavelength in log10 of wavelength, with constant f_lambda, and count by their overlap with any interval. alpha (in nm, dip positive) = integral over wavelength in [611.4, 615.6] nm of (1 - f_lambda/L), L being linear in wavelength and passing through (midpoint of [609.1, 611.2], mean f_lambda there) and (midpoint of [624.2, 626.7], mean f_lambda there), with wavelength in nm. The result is 0.32 nm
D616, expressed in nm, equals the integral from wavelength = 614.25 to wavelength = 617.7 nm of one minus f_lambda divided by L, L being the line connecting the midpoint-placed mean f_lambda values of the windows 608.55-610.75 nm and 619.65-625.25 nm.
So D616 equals 0.225 nm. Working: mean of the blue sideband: 4.15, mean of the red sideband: 3.73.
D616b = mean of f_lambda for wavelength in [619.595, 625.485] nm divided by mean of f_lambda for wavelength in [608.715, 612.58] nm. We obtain 0.9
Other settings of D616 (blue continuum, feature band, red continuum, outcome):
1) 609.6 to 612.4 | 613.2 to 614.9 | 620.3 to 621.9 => 0.16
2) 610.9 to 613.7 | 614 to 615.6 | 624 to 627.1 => 0.11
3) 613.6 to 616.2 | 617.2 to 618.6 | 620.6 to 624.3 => 0.00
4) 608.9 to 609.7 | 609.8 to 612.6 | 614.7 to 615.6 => -0.09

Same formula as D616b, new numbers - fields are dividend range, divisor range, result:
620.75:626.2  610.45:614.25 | 0.96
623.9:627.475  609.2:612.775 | 0.92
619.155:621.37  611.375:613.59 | 0.95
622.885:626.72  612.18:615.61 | 1.02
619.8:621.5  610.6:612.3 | 0.93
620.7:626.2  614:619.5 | 1.00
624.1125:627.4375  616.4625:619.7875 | 1.00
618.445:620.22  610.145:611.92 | 0.92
